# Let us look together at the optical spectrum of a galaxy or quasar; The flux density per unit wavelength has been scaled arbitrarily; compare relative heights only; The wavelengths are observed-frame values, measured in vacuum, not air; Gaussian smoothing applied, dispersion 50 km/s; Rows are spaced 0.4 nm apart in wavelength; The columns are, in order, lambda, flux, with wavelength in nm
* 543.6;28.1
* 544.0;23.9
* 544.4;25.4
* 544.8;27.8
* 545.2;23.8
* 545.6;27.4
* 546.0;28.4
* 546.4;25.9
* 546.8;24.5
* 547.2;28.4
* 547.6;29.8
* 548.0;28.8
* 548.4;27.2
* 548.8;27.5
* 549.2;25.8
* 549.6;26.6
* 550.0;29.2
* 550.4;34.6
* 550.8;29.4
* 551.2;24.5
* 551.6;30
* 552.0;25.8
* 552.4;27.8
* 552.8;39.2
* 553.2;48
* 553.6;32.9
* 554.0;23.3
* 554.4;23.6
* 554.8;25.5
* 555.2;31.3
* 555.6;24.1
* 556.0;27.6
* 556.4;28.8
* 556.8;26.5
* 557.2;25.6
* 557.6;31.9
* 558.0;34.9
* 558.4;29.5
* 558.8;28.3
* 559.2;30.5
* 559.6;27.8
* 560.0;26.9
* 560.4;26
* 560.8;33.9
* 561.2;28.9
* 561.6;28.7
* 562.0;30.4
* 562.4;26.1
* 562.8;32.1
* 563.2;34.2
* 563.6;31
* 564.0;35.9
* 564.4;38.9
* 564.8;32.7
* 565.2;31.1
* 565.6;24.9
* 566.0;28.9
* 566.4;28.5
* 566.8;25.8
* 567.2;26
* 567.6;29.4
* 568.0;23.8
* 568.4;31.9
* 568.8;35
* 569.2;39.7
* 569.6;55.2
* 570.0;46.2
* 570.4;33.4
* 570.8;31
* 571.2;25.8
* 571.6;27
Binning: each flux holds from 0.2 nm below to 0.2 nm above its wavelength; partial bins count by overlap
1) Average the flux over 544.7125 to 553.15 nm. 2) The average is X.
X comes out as 28.6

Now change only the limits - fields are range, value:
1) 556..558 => 28.8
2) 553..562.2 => 29.3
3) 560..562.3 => 29.2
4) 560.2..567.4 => 30.2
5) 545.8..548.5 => 27.6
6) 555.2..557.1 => 27.2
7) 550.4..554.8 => 30.4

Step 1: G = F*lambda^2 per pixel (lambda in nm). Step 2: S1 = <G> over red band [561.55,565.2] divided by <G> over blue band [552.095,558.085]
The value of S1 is 1.1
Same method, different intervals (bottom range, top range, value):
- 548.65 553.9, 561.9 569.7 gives 1.09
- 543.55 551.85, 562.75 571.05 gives 1.29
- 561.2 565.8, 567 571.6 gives 1.11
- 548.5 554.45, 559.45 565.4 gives 1.08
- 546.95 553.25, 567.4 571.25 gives 1.28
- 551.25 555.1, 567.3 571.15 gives 1.24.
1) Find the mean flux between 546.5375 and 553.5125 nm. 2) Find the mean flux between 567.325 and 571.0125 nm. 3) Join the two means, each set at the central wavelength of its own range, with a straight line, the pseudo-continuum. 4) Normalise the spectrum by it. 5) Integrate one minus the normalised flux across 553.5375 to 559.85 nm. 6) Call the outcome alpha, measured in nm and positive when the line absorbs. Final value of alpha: 0.76 nm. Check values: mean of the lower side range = 29.8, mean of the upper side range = 35.9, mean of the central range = 28.1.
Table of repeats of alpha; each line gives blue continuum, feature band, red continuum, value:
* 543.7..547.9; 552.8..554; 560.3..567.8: -0.40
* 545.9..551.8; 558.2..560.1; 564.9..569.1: -0.01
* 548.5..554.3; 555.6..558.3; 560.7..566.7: 0.15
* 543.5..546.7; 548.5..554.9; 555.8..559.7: -0.43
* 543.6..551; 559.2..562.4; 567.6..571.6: 0.32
